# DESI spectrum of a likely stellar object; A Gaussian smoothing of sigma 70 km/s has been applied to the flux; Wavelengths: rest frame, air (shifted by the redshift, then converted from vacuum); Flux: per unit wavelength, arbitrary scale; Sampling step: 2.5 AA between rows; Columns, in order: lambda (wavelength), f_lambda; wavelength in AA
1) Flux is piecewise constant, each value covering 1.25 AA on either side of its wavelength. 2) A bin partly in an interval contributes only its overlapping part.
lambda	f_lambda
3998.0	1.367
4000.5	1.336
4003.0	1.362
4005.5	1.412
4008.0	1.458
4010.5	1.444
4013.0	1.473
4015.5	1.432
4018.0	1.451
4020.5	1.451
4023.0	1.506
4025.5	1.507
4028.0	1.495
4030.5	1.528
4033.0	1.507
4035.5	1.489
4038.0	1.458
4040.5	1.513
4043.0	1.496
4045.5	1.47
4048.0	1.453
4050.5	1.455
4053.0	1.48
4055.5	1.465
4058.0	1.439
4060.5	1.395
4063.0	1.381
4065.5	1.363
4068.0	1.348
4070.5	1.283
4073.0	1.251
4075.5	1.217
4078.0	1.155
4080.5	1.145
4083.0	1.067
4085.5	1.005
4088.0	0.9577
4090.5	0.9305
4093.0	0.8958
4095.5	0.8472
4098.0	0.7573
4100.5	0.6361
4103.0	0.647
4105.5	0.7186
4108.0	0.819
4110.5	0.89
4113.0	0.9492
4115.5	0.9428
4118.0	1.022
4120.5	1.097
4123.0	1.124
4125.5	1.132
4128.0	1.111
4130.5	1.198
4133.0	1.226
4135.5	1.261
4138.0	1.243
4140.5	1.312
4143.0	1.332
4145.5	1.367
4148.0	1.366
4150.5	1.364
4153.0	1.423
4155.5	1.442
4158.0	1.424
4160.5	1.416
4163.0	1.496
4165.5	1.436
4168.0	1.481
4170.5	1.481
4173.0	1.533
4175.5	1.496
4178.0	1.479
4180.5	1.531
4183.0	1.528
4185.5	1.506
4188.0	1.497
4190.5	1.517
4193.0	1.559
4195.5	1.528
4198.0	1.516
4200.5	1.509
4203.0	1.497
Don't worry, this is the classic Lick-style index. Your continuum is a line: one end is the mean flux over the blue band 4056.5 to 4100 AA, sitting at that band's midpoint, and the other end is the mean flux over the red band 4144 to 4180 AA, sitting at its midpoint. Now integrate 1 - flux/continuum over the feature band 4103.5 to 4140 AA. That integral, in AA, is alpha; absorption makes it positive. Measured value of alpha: 7.07 AA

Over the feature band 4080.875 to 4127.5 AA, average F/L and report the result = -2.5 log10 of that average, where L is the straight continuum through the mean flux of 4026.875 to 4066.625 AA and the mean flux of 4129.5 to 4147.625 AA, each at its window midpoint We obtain 0.41 mag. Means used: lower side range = 1.46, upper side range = 1.28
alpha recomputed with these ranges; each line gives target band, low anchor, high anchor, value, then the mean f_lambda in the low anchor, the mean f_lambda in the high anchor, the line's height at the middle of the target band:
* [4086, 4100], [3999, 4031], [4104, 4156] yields 4.2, 1.45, 1.15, 1.25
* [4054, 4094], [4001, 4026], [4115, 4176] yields 5.1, 1.44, 1.31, 1.38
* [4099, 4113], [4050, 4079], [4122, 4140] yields 5.5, 1.35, 1.19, 1.25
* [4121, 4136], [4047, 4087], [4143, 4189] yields 2.5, 1.3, 1.46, 1.4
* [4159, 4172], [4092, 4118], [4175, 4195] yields -1.1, 0.82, 1.52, 1.35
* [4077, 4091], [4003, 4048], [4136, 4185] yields 3.9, 1.47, 1.43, 1.45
